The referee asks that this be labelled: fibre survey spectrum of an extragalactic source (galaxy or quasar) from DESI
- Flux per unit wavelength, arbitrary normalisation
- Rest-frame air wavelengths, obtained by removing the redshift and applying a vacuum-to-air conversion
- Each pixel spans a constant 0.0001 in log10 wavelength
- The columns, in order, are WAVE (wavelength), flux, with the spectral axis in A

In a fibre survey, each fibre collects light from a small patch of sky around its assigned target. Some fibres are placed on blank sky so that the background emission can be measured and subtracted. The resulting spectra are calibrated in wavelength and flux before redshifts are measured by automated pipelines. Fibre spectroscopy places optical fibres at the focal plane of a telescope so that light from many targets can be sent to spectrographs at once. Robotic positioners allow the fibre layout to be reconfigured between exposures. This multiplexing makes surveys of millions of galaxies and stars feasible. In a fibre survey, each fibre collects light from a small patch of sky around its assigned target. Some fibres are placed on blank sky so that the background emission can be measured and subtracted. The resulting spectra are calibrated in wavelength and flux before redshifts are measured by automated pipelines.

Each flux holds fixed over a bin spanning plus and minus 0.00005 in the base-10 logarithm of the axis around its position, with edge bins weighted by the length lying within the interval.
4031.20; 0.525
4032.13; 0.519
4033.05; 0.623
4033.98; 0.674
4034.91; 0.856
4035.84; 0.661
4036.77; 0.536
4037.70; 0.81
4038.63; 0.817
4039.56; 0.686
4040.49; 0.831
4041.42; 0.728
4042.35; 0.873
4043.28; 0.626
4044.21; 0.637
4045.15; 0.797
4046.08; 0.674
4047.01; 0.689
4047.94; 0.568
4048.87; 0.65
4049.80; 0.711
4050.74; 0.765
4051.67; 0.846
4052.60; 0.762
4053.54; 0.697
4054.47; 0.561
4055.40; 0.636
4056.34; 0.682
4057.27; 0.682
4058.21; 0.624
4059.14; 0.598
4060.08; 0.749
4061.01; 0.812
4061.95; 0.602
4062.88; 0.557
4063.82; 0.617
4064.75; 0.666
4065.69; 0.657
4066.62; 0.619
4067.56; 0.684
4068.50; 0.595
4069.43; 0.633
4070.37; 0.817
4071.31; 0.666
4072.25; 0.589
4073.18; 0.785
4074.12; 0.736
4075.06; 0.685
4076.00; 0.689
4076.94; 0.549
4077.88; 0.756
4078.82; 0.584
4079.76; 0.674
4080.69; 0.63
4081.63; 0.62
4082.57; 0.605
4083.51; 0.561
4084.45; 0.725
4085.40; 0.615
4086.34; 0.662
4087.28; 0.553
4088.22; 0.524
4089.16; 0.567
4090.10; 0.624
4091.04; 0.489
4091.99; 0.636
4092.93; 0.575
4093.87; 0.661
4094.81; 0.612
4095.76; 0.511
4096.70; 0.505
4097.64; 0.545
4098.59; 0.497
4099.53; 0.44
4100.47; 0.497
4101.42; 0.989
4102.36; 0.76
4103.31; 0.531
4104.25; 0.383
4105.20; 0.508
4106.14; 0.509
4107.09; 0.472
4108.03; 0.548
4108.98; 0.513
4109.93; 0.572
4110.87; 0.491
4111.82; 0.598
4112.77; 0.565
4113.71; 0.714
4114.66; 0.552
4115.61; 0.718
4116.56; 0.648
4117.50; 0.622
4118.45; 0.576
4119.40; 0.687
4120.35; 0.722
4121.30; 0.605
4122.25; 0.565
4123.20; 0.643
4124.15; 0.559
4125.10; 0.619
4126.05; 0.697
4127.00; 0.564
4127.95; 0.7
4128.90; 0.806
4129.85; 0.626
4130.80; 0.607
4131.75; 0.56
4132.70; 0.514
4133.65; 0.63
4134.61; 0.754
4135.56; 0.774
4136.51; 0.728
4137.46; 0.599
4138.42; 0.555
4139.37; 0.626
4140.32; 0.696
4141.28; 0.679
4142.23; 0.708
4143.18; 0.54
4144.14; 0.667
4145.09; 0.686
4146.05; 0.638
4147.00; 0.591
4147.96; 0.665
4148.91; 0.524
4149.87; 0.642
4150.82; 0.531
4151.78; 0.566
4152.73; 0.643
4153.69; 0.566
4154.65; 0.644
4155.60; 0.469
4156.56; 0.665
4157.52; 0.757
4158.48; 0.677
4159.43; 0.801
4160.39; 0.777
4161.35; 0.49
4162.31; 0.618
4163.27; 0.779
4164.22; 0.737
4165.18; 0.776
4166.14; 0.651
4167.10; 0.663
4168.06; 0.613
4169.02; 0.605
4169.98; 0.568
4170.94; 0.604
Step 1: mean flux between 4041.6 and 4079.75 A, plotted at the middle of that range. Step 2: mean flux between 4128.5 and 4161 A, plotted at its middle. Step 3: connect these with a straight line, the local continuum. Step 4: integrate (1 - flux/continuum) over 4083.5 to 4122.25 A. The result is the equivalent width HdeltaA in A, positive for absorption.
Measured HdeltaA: 4.3 A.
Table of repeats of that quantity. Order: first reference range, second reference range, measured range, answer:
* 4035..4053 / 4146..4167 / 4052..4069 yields 1.29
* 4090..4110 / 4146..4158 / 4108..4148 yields -3.12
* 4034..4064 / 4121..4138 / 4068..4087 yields 0.58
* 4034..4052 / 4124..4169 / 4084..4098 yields 2.04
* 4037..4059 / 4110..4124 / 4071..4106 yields 2.57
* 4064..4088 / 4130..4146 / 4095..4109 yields 2.15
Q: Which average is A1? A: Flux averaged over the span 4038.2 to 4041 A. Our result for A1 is 0.777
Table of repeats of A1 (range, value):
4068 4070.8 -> 0.68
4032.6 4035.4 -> 0.717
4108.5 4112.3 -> 0.542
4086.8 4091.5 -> 0.553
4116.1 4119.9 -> 0.634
